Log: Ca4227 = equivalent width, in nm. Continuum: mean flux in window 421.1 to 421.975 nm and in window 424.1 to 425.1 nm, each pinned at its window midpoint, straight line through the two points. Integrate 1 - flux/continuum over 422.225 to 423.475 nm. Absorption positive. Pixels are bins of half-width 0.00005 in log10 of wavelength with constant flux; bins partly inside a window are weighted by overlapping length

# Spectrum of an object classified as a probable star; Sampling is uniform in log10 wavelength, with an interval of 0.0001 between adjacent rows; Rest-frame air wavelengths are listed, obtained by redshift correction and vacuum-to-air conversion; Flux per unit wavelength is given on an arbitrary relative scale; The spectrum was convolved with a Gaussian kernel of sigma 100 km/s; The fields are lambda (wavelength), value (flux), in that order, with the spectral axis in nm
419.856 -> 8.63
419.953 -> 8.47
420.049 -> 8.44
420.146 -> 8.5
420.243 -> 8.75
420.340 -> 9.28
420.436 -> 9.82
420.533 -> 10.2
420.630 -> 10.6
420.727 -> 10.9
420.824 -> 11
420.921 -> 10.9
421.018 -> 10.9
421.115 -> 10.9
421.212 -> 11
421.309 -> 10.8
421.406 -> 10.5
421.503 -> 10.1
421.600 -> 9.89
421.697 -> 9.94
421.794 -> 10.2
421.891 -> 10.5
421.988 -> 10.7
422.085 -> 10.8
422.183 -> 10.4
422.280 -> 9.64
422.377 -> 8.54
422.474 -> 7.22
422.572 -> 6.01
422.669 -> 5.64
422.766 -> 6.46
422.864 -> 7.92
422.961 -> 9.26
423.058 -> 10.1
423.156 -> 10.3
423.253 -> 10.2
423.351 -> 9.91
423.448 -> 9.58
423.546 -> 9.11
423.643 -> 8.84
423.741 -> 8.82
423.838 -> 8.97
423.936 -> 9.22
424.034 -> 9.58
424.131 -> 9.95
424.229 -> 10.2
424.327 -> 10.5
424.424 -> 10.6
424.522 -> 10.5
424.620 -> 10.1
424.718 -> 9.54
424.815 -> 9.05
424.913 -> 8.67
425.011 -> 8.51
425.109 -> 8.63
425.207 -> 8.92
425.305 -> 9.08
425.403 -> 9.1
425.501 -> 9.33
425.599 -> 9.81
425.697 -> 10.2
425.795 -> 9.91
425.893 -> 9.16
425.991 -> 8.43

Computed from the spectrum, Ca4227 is 0.20 nm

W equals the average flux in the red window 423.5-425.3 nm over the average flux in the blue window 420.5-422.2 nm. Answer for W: 0.9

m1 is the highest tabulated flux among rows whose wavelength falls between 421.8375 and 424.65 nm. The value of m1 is 10.8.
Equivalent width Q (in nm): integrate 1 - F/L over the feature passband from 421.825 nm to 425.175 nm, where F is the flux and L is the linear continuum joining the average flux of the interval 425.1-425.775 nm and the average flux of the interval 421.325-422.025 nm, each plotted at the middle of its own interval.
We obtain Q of 0.20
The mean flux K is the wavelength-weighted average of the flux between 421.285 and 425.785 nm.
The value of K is 9.38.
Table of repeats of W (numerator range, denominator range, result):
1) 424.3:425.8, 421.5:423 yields 1.07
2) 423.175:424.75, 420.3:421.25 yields 0.92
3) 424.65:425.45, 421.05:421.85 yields 0.86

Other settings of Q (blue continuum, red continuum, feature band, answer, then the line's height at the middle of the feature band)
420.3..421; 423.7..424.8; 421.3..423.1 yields 0.18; 10.2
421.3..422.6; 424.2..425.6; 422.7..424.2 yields 0.06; 9.58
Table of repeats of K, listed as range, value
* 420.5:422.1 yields 10.6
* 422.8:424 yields 9.32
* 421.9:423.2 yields 8.74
